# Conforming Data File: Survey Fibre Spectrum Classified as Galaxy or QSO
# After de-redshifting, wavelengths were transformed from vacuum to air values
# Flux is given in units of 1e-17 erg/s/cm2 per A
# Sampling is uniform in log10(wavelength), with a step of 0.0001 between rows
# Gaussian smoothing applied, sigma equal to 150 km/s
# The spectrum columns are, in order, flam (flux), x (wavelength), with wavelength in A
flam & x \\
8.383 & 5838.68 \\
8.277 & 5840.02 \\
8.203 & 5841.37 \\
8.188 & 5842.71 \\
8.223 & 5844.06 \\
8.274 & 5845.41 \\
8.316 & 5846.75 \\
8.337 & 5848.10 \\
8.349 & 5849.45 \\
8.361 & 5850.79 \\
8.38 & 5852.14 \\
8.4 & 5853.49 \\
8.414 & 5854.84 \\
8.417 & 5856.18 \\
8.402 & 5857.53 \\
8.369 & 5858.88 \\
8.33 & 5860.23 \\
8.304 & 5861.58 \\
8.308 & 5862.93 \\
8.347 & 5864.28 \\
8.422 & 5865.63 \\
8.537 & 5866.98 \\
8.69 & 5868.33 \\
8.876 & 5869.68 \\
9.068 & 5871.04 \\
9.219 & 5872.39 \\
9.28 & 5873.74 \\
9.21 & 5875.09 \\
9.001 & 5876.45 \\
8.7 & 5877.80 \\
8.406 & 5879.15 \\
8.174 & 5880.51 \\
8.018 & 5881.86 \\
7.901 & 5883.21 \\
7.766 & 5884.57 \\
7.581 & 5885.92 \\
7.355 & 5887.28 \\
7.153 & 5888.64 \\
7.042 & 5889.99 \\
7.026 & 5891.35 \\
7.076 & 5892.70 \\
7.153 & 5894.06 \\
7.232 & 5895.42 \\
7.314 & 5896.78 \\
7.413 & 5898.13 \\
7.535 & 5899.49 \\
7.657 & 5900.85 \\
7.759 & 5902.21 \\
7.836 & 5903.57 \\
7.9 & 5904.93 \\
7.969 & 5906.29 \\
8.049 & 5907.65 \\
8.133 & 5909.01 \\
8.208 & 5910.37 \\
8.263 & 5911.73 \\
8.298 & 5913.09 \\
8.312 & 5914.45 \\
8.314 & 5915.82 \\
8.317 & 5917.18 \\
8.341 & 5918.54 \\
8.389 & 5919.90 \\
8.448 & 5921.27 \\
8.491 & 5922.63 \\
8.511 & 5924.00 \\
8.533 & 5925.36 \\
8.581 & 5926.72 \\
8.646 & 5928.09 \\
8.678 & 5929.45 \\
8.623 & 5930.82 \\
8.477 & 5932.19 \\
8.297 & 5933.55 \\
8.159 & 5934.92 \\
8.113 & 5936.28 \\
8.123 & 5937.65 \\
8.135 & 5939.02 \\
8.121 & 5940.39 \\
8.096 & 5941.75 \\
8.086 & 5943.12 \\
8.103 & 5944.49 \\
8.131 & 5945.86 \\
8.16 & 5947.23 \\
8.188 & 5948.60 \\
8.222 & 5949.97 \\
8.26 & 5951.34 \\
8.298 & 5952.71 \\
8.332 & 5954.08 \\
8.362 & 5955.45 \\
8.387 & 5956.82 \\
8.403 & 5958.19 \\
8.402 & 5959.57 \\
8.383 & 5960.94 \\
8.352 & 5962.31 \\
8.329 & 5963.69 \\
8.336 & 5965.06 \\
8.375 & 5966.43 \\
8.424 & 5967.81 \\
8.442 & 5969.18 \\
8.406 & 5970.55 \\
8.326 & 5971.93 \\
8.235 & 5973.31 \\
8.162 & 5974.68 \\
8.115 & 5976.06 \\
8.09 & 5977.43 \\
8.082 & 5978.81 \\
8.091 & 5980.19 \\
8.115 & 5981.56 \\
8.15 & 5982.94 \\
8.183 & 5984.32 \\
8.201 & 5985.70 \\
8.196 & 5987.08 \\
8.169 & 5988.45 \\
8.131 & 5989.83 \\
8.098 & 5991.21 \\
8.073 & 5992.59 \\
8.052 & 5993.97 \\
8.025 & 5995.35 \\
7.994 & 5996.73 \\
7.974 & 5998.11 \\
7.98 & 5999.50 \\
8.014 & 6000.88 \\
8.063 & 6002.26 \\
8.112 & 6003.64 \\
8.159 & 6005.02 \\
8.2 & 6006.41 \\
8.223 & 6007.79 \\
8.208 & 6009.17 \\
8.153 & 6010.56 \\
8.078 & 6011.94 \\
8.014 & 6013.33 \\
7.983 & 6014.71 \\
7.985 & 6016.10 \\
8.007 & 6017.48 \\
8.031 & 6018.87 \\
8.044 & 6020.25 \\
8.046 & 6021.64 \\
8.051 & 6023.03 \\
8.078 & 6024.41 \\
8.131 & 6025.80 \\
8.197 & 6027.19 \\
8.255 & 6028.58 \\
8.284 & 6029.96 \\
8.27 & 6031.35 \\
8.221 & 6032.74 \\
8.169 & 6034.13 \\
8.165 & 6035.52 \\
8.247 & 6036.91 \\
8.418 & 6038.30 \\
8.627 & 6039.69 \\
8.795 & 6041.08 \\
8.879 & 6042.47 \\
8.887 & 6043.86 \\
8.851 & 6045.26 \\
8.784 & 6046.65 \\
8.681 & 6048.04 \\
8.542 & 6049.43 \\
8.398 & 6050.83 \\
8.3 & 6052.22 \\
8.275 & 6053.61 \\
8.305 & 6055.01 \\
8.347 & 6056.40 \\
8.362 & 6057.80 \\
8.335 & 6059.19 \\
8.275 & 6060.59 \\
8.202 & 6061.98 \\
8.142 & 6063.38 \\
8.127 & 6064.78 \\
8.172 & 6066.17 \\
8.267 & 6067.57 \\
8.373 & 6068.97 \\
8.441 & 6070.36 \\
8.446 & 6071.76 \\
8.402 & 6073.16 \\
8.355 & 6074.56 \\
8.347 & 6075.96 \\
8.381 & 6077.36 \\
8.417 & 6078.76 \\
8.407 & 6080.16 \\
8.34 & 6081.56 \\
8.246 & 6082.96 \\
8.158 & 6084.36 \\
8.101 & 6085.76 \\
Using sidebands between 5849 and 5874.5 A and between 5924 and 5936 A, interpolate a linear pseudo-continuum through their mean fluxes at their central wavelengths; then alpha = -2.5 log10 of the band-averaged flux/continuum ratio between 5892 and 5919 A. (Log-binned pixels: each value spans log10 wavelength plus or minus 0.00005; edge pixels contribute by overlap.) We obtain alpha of 0.088 mag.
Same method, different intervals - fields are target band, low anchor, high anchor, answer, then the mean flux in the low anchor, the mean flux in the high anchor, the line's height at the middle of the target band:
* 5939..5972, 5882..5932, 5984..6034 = -0.03 mag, 7.95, 8.11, 8.02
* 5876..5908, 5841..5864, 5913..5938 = 0.09 mag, 8.33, 8.41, 8.37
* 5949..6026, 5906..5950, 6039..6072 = 0.03 mag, 8.29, 8.45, 8.37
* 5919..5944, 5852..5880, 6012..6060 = 0.02 mag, 8.62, 8.32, 8.51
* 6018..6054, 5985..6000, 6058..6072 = -0.02 mag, 8.08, 8.28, 8.2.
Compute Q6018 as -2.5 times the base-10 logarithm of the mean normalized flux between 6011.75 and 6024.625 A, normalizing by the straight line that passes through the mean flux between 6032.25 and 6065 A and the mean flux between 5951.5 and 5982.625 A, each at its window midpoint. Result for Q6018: 0.05 mag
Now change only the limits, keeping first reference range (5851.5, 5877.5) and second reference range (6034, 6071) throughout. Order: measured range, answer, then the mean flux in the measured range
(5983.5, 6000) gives 0.05 mag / 8.09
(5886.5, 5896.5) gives 0.20 mag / 7.15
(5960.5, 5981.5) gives 0.03 mag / 8.27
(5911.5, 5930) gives 0.02 mag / 8.44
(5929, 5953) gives 0.04 mag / 8.23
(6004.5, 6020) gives 0.05 mag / 8.09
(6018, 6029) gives 0.05 mag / 8.1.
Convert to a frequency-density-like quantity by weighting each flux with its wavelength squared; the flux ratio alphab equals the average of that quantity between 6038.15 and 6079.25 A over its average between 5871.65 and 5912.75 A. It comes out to 1.13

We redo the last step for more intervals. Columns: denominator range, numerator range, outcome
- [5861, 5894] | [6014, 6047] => 1.07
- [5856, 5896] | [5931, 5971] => 1.04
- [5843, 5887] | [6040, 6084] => 1.07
